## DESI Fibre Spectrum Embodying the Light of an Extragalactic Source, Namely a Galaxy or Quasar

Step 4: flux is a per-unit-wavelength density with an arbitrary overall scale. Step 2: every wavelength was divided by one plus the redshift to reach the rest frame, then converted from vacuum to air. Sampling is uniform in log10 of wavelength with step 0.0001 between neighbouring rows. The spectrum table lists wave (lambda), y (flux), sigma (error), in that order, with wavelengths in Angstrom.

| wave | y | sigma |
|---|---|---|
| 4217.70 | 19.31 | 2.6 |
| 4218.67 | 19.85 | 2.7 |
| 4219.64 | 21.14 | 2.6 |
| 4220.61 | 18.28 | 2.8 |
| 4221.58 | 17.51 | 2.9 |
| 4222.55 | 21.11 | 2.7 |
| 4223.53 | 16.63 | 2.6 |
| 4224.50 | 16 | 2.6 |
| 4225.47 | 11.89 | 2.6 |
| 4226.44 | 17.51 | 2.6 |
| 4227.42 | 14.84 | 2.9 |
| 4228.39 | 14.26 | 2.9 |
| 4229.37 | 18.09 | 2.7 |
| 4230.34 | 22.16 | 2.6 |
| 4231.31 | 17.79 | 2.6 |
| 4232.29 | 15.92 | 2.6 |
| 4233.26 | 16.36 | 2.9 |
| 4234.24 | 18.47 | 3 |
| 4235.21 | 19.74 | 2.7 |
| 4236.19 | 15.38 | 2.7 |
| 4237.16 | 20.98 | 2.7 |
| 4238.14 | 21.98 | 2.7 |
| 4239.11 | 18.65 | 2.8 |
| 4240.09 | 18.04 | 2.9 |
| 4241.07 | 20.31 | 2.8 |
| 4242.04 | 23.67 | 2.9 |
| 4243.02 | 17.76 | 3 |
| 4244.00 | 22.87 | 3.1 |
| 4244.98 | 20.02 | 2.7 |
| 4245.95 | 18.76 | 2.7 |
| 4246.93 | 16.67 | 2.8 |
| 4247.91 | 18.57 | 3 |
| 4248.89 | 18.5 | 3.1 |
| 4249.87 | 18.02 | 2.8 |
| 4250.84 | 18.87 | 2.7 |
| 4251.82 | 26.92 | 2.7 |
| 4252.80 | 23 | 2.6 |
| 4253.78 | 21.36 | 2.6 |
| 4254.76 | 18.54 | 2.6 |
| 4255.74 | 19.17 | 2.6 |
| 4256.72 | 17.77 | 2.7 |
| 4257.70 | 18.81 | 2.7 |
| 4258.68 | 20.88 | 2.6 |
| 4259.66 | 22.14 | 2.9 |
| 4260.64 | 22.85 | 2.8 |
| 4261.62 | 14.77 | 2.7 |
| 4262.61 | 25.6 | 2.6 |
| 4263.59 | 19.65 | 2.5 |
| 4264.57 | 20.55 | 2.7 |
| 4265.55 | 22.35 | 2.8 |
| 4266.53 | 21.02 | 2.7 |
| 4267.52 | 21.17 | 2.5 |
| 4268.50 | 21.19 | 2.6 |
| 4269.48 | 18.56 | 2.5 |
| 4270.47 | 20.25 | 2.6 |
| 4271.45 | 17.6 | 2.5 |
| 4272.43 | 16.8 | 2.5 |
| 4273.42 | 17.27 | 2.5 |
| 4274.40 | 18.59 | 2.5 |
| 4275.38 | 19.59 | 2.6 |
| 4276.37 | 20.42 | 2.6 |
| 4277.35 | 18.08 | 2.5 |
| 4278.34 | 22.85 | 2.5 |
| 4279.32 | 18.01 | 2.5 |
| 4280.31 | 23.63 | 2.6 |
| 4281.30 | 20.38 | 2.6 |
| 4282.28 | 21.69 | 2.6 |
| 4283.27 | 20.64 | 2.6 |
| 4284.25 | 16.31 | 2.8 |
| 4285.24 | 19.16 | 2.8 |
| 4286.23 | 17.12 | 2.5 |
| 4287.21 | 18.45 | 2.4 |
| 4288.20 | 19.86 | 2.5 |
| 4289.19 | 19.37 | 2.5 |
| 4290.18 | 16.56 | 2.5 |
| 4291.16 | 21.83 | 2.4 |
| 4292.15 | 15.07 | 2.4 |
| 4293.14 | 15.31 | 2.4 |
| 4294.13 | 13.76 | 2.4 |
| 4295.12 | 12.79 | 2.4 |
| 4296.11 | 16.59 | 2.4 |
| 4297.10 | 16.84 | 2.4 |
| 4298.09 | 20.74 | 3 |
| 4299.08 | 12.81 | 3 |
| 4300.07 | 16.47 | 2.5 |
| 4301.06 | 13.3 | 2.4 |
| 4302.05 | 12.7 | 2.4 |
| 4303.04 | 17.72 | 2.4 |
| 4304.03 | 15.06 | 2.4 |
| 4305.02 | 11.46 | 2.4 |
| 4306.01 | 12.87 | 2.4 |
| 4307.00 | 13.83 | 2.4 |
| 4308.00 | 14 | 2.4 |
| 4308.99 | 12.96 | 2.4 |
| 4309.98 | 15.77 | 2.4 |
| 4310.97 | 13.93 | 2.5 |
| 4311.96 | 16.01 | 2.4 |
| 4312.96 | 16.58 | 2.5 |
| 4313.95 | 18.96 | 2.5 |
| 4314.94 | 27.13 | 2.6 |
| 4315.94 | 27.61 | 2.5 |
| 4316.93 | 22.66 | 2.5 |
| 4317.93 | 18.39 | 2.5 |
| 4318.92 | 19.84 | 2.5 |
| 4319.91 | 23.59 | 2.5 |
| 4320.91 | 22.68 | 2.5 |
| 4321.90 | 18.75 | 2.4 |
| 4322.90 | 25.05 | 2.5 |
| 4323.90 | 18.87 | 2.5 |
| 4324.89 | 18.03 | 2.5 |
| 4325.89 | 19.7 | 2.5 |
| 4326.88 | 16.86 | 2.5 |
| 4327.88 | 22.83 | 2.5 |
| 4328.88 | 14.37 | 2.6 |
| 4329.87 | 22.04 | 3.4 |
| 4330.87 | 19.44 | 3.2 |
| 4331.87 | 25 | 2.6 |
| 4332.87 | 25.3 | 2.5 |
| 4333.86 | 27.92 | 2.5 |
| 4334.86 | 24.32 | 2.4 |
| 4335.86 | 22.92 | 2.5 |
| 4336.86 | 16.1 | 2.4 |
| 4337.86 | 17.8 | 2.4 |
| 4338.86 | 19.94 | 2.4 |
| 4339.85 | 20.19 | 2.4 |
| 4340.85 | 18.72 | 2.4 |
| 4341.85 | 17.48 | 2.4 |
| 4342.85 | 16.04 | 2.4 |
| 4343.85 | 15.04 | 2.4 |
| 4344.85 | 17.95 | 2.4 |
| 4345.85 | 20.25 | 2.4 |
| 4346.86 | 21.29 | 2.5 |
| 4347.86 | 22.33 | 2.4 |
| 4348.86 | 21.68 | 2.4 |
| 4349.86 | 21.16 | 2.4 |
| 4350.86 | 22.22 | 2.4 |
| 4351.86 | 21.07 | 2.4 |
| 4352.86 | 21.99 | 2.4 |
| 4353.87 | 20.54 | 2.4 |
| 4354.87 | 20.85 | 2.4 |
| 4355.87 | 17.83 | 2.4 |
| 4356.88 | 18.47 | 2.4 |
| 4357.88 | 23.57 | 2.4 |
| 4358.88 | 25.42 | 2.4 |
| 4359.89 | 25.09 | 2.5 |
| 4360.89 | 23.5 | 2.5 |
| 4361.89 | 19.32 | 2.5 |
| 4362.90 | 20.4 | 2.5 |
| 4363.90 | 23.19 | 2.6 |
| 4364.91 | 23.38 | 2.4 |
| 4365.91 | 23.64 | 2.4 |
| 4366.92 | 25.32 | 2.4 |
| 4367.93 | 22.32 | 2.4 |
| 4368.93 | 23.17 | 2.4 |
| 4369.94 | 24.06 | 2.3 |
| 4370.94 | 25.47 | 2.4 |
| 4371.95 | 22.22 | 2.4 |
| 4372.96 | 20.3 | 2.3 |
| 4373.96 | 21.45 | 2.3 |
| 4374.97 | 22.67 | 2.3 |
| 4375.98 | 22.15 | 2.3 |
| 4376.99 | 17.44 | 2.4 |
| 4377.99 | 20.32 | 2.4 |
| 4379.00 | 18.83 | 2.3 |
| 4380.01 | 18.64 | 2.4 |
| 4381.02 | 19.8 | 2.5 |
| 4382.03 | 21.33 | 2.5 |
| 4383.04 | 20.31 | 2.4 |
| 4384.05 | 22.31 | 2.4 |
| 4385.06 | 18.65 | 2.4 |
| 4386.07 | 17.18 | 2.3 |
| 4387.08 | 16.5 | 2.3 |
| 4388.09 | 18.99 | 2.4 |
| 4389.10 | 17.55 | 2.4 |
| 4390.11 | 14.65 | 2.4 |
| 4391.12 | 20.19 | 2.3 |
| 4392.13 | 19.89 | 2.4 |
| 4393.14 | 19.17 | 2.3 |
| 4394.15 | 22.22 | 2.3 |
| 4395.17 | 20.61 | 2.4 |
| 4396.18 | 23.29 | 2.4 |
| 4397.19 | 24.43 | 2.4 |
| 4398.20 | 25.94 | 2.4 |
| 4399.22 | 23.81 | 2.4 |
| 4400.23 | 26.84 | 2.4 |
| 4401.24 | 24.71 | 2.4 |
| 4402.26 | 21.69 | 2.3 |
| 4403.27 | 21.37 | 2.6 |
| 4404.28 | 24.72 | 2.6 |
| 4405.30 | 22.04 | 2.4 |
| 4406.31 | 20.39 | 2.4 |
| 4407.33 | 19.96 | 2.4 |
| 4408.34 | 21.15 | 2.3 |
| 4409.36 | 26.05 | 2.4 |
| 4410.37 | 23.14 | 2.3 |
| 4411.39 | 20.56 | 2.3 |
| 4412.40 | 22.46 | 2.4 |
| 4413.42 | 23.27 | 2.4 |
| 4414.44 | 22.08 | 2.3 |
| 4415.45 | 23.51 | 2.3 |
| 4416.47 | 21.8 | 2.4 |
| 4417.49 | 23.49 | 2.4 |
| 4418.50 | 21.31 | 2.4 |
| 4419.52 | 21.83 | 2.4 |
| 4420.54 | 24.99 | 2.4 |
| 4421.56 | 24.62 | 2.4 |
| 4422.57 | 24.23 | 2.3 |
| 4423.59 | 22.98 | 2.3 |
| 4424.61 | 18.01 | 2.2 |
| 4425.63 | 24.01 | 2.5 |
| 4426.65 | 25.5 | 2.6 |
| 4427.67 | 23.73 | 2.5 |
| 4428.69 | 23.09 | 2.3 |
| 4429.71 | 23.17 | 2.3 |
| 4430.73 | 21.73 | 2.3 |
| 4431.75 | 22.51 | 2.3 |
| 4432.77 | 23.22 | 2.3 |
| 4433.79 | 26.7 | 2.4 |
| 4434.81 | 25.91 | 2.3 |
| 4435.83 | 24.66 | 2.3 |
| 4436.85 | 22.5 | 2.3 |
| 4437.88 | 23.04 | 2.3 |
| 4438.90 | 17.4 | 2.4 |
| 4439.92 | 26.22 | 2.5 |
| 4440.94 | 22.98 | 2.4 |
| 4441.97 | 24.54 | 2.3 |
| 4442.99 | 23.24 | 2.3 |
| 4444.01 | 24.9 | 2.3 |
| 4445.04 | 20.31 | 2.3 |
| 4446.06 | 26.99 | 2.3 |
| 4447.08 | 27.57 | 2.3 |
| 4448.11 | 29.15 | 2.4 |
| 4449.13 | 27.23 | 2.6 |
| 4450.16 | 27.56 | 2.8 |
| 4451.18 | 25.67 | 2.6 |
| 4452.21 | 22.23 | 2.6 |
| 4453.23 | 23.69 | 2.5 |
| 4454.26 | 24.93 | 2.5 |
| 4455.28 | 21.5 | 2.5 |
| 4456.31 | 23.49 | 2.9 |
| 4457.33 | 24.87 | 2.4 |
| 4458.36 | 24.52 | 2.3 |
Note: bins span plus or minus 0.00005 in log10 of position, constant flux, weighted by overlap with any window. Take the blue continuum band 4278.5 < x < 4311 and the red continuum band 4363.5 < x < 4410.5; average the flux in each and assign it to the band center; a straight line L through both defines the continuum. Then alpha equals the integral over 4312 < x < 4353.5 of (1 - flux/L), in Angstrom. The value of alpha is -4.5 Angstrom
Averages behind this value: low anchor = 16.7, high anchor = 21.5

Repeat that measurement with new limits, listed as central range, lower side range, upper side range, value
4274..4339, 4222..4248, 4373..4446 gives 3.8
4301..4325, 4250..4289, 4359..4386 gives 3.2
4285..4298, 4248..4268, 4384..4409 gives 2.2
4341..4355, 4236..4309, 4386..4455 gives 0.6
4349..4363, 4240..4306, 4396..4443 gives -0.2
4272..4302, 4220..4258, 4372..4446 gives 2.7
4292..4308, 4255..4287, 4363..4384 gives 4.4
